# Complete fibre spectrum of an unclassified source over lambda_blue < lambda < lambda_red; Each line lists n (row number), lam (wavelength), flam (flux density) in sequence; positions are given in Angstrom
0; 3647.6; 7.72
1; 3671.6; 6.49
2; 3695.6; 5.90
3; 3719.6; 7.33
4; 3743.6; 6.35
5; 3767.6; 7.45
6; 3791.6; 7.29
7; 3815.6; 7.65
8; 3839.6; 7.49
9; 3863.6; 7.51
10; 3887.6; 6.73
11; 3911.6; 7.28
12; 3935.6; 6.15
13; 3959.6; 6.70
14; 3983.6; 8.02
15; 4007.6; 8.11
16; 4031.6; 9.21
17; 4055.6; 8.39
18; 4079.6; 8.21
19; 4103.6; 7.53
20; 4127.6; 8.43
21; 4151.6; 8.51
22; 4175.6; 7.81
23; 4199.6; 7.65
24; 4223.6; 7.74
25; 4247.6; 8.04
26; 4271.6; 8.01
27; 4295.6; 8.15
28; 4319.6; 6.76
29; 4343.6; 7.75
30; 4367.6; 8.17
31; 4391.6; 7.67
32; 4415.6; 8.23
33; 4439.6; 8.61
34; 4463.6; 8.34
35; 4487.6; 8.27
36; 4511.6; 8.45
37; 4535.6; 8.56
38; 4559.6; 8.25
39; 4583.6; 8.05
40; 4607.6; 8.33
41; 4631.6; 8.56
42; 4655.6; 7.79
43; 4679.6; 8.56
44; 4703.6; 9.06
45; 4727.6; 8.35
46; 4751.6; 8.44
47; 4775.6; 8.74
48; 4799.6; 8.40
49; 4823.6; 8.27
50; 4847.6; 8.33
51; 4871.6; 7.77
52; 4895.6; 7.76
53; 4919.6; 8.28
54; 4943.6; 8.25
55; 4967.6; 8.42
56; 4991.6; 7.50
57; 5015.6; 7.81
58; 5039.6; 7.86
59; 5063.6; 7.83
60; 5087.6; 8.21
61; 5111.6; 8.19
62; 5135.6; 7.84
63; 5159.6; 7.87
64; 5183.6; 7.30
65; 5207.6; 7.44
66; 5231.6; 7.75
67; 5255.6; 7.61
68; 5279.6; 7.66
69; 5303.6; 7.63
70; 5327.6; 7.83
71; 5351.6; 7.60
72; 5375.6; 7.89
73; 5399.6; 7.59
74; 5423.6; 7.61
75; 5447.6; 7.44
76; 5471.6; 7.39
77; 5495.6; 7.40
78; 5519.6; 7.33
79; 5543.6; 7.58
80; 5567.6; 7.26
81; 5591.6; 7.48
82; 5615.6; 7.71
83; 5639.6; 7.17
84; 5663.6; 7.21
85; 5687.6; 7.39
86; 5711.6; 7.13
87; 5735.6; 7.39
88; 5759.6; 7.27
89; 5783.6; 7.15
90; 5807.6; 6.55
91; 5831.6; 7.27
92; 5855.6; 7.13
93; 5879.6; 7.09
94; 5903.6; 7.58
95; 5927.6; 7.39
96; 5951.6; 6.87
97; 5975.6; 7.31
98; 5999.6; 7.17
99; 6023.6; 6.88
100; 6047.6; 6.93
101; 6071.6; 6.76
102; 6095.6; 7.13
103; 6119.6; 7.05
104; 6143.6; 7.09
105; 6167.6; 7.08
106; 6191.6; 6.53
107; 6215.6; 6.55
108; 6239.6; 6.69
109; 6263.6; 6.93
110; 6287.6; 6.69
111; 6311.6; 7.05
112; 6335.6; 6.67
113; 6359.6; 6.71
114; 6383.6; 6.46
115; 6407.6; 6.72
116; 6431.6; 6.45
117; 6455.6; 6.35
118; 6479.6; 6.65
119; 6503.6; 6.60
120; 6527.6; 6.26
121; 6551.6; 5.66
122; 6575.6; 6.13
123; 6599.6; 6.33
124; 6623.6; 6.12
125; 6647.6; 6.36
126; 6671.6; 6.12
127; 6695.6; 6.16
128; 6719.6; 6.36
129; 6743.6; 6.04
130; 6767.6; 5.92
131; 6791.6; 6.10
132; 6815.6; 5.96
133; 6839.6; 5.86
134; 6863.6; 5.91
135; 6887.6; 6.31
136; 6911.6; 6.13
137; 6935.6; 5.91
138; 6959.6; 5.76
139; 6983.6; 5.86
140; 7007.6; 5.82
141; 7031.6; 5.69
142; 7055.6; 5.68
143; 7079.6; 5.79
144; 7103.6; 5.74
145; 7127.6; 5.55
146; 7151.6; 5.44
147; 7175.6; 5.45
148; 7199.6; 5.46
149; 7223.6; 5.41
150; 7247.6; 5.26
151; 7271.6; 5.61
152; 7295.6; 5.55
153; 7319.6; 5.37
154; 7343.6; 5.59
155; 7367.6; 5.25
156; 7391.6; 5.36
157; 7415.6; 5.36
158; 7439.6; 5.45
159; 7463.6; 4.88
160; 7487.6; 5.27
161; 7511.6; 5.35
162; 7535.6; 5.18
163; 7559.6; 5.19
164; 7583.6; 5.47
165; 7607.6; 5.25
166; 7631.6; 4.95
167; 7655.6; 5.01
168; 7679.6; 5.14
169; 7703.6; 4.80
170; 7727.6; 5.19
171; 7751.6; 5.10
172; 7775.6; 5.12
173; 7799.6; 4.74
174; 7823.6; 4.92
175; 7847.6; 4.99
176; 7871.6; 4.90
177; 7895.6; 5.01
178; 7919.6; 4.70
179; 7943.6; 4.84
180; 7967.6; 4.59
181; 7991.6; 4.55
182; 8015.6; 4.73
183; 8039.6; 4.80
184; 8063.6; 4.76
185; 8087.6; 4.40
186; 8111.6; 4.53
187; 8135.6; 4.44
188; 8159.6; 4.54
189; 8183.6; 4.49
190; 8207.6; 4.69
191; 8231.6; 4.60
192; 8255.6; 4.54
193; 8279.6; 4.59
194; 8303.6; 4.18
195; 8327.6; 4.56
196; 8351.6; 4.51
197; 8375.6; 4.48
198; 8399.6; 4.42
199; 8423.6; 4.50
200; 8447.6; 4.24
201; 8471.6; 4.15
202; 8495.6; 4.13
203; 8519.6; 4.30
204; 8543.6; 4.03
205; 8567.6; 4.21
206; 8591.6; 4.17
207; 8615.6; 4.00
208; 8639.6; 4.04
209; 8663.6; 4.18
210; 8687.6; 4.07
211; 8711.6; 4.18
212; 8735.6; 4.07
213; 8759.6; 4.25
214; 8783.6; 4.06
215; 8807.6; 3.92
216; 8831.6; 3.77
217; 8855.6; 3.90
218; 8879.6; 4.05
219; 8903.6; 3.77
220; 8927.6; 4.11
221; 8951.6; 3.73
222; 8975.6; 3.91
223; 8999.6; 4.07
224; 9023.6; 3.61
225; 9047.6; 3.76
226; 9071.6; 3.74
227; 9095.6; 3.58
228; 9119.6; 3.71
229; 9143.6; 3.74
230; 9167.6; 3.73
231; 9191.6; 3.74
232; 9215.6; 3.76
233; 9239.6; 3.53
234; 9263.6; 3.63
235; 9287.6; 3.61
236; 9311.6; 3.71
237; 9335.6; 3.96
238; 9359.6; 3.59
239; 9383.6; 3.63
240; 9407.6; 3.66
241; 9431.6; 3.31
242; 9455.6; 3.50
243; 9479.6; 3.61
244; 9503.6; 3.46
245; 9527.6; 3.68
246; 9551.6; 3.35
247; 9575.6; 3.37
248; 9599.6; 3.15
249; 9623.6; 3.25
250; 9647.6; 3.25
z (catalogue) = 0.00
